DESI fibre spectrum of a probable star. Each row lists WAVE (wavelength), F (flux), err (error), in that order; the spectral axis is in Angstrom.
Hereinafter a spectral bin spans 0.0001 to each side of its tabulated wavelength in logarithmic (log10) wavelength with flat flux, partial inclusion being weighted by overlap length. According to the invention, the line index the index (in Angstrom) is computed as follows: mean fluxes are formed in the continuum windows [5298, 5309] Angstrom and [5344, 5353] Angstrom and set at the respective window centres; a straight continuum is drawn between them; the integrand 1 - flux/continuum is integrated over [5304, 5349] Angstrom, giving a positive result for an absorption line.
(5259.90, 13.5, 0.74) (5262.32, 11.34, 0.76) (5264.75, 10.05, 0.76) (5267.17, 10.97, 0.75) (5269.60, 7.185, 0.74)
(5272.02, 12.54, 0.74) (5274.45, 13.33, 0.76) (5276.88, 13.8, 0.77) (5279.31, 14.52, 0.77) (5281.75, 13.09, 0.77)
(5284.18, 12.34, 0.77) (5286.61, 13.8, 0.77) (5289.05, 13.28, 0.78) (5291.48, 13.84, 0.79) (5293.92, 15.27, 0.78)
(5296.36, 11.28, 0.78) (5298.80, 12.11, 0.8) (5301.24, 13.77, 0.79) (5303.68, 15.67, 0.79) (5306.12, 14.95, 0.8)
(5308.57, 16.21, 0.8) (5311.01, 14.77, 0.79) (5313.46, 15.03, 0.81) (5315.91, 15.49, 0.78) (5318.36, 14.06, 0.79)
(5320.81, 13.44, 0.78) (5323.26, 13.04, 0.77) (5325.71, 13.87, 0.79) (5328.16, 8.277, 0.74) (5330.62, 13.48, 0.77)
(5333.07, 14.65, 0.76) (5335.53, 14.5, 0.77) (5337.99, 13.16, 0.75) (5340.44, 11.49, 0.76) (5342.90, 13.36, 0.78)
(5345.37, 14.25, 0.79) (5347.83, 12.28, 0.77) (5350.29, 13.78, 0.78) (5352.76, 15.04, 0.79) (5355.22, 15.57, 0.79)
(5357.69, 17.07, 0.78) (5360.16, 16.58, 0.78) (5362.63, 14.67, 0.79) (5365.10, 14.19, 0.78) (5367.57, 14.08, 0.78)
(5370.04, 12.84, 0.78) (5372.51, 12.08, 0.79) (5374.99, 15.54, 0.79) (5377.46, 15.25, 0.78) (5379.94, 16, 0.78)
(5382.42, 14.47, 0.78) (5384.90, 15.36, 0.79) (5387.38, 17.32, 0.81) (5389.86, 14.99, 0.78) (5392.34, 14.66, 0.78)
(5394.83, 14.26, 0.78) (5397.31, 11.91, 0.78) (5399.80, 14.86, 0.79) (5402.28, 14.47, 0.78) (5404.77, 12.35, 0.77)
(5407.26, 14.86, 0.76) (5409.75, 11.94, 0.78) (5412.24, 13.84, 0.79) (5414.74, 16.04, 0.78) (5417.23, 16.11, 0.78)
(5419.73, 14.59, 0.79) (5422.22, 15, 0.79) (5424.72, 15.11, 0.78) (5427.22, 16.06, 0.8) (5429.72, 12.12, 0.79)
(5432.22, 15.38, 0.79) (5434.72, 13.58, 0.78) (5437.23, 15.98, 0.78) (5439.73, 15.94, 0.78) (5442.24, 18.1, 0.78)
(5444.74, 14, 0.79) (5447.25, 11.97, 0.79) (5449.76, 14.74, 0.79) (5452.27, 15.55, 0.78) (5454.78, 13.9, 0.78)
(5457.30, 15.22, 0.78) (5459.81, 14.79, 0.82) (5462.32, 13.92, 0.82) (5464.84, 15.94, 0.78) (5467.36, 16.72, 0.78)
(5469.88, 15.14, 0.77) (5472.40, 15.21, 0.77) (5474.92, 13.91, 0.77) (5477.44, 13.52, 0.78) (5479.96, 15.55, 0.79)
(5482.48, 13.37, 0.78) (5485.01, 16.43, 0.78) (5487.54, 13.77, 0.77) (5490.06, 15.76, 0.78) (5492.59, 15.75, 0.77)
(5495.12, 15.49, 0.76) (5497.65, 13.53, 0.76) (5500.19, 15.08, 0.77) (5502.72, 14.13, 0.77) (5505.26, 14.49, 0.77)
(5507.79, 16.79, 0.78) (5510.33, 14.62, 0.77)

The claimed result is 1.2 Angstrom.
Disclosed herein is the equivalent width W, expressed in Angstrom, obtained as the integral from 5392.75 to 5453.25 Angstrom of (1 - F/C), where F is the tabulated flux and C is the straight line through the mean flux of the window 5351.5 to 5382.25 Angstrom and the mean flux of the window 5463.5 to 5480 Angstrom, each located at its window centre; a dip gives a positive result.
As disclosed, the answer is 1.9 Angstrom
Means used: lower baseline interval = 14.9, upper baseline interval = 15.1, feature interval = 14.5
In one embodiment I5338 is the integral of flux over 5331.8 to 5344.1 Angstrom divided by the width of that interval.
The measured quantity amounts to 13.4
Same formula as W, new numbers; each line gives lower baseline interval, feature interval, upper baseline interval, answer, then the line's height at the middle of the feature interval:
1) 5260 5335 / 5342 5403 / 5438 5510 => -2.9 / 13.9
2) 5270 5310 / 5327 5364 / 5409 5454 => 0.5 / 14.1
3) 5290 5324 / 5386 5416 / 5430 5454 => 0.8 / 14.7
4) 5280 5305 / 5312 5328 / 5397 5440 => -0.1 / 13.7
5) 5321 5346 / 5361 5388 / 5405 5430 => -1.8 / 13.8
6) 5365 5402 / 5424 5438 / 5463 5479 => 0.2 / 14.8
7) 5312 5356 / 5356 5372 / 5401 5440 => -1.0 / 13.9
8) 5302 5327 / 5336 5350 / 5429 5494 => 1.5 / 14.7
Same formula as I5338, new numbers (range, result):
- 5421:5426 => 15.1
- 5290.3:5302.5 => 13.3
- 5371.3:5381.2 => 14.7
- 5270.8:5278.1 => 13.2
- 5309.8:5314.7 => 14.9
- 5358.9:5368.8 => 14.9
